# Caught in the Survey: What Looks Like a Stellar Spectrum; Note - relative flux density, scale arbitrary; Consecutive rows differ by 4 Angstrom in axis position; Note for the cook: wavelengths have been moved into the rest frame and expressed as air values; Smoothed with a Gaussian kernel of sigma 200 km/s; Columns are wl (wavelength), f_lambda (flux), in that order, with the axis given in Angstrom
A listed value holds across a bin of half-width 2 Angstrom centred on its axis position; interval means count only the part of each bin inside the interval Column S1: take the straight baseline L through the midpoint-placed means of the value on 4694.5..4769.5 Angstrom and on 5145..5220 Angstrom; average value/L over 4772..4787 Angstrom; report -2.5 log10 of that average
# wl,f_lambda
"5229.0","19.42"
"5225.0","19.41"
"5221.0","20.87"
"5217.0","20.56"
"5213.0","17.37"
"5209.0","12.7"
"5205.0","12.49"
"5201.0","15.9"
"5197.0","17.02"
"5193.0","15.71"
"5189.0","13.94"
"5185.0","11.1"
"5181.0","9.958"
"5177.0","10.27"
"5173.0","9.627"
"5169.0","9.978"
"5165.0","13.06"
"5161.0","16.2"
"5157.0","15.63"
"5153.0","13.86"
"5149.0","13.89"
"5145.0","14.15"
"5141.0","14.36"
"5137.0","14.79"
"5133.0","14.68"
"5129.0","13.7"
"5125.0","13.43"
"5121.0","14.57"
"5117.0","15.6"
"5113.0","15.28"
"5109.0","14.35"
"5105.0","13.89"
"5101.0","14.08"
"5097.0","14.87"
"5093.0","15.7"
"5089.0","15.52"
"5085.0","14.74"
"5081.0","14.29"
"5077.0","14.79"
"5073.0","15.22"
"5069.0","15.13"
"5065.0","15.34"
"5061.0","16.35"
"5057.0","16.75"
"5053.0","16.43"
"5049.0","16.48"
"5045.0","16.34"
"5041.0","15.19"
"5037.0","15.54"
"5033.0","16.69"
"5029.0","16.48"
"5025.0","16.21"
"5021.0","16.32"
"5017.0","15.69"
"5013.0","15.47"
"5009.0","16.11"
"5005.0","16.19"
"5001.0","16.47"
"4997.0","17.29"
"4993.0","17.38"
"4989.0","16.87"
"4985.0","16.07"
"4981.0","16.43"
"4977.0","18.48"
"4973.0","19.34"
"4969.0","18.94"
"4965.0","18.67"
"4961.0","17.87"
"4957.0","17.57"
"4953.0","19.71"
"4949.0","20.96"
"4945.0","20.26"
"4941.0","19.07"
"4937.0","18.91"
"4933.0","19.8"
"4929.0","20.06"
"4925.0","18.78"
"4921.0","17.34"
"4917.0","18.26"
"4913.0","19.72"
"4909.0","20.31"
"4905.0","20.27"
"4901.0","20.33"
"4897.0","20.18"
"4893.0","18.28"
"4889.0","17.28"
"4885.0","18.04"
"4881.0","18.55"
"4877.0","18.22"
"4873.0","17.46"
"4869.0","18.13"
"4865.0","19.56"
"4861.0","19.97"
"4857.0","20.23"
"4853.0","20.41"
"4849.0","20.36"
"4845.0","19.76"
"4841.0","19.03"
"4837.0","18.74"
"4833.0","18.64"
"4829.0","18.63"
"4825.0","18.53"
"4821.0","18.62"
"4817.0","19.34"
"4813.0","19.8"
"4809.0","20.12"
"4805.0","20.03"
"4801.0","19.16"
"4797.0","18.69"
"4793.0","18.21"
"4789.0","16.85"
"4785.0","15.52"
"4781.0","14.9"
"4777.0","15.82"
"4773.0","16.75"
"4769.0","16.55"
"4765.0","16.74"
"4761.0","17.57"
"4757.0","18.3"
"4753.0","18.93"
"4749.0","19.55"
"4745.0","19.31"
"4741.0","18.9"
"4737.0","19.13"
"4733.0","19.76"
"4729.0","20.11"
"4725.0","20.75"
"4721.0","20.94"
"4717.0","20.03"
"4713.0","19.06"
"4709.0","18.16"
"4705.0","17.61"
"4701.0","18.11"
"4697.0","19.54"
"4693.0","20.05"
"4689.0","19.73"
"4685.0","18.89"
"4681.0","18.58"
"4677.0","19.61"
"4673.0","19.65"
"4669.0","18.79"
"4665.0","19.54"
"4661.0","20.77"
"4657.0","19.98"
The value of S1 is 0.18 mag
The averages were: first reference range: 19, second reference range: 13.9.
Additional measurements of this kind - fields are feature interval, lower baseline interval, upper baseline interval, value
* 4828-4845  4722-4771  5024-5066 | -0.05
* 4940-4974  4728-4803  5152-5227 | -0.17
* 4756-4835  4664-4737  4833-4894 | 0.07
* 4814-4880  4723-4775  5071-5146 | -0.09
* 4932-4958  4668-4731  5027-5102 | -0.16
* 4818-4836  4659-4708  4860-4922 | 0.02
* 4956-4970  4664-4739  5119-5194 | -0.15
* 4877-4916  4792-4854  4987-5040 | -0.06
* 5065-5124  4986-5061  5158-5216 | 0.01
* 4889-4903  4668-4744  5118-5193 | -0.15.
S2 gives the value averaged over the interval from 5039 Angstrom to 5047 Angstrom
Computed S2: 15.8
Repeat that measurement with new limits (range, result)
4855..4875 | 19.1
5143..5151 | 14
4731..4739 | 19.4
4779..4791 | 15.8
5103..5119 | 14.8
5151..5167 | 14.7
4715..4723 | 20.5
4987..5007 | 16.8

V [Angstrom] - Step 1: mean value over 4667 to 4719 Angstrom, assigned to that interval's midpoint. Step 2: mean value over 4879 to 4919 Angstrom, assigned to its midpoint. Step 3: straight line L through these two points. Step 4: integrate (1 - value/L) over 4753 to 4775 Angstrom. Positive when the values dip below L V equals 2.01 Angstrom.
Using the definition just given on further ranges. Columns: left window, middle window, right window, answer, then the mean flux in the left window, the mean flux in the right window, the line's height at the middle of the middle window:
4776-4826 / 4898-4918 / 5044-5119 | -3.3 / 18.2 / 15.3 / 17.1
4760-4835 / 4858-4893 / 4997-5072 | -2.3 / 17.9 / 16.1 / 17.3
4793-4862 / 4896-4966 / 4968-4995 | -4.4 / 19.4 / 17.6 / 18.2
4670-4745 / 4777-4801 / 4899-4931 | 3.0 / 19.4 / 19.4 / 19.4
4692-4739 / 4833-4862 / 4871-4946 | -0.9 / 19.4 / 19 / 19.1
